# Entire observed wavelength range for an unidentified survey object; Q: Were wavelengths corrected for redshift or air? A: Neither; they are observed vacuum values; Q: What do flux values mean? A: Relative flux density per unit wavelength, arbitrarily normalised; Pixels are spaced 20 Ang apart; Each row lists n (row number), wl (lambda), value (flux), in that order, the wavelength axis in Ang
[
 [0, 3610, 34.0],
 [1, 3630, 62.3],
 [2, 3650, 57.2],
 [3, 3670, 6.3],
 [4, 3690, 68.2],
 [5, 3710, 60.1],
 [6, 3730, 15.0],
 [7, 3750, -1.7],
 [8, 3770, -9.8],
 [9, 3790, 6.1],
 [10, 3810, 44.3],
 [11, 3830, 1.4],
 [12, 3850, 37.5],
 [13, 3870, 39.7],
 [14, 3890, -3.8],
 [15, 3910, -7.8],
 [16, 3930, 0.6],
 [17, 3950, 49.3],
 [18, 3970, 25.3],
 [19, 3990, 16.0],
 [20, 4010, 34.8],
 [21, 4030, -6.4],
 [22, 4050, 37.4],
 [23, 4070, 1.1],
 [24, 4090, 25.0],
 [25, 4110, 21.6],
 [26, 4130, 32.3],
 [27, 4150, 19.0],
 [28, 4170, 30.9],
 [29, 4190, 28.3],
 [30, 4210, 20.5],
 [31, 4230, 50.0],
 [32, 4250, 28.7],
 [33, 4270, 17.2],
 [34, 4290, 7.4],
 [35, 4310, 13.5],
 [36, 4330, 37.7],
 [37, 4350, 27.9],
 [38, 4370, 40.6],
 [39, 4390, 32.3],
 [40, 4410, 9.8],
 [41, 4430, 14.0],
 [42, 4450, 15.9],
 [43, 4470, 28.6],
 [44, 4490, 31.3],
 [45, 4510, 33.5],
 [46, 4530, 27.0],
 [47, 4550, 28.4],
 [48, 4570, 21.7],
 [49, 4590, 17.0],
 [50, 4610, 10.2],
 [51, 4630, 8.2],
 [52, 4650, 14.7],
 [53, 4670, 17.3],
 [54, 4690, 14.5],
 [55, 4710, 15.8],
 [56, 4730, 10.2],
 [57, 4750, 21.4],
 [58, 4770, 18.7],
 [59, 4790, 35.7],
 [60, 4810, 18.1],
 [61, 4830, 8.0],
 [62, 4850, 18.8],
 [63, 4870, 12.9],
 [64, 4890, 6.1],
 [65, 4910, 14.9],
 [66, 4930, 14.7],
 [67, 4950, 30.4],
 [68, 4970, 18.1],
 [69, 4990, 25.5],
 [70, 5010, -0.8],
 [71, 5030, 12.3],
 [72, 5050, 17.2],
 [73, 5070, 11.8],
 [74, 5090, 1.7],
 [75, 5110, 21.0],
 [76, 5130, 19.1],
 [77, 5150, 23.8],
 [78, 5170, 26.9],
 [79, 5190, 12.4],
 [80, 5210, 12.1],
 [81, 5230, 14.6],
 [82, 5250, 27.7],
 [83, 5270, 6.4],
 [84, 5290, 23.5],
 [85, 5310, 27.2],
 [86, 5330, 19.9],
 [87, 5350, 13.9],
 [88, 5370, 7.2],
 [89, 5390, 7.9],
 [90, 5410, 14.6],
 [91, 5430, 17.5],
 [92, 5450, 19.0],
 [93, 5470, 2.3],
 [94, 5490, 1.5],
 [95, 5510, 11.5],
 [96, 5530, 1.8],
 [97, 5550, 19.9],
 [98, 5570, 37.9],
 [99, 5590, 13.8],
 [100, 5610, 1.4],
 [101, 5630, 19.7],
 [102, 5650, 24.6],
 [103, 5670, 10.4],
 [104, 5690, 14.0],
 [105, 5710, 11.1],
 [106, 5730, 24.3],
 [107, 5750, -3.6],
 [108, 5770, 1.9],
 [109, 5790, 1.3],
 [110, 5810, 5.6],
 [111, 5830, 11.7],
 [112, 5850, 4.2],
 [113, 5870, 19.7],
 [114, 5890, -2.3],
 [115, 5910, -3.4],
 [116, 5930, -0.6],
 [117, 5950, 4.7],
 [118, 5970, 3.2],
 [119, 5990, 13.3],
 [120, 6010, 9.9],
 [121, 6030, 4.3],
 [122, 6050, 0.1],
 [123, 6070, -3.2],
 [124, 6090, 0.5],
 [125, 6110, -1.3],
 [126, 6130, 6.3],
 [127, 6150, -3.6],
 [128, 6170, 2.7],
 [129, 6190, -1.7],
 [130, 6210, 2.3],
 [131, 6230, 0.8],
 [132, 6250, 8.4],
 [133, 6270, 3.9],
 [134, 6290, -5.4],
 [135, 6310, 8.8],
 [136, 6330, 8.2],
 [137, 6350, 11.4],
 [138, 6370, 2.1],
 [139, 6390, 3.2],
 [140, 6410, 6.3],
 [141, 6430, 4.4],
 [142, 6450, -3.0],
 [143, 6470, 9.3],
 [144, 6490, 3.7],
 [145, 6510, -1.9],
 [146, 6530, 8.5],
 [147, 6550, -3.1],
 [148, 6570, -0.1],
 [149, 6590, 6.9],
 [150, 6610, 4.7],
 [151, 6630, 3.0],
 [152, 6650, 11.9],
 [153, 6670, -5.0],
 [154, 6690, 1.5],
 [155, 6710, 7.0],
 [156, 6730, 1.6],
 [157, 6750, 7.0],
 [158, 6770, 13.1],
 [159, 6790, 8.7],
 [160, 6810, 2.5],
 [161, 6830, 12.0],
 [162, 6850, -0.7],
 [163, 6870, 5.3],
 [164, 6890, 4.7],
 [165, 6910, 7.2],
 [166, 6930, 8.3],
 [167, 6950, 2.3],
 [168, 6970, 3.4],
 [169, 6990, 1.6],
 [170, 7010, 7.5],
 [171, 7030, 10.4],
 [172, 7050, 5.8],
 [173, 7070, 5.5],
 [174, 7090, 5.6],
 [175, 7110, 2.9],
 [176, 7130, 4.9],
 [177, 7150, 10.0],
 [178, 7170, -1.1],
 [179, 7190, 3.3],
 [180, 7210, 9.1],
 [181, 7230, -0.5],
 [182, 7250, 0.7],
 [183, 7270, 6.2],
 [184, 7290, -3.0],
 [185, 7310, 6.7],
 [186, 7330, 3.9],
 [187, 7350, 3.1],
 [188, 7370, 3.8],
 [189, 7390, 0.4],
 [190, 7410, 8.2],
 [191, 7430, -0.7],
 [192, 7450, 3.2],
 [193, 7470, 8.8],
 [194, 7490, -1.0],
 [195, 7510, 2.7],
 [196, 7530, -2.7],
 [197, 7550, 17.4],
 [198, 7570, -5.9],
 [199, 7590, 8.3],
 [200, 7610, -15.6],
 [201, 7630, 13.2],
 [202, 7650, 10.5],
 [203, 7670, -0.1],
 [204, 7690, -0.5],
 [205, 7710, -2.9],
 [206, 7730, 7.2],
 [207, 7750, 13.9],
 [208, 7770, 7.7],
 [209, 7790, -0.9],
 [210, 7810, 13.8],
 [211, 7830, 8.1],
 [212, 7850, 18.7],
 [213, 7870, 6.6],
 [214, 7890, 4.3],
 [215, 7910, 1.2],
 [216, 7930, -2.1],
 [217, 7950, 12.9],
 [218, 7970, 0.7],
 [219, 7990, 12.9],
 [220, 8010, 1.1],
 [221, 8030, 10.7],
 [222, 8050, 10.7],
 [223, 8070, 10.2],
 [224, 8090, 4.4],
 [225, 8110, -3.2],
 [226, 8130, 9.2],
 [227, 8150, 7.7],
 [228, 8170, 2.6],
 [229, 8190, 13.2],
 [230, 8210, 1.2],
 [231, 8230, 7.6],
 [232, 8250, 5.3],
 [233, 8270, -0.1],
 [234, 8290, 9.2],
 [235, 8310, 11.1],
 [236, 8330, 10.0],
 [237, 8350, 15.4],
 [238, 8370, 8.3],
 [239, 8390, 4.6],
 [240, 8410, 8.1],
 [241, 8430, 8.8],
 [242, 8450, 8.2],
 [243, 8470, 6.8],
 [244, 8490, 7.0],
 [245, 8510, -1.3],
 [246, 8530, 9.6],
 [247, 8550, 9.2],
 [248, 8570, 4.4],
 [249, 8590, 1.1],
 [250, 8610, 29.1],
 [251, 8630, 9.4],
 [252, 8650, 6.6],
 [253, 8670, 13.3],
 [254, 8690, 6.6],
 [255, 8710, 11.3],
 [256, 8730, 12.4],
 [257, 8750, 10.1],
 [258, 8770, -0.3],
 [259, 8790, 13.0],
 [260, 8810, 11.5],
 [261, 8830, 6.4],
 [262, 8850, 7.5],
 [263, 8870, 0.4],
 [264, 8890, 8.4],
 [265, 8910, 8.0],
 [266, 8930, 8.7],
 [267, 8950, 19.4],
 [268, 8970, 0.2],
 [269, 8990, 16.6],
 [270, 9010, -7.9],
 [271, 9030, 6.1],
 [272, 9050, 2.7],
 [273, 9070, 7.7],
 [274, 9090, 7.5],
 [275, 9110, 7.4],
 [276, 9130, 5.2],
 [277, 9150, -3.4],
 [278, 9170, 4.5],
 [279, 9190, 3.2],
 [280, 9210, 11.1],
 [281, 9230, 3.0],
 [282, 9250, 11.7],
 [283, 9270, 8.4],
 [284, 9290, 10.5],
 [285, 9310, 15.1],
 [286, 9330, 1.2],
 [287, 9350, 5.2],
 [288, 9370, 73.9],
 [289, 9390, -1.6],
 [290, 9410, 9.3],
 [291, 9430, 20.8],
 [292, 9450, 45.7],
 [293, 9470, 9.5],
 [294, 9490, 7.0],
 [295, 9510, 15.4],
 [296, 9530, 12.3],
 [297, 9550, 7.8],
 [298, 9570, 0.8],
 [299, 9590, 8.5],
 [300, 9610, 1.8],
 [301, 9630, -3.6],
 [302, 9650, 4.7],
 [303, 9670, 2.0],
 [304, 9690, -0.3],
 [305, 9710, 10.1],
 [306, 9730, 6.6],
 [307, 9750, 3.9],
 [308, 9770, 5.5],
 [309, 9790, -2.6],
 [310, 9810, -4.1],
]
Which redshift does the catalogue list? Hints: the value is 1.311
